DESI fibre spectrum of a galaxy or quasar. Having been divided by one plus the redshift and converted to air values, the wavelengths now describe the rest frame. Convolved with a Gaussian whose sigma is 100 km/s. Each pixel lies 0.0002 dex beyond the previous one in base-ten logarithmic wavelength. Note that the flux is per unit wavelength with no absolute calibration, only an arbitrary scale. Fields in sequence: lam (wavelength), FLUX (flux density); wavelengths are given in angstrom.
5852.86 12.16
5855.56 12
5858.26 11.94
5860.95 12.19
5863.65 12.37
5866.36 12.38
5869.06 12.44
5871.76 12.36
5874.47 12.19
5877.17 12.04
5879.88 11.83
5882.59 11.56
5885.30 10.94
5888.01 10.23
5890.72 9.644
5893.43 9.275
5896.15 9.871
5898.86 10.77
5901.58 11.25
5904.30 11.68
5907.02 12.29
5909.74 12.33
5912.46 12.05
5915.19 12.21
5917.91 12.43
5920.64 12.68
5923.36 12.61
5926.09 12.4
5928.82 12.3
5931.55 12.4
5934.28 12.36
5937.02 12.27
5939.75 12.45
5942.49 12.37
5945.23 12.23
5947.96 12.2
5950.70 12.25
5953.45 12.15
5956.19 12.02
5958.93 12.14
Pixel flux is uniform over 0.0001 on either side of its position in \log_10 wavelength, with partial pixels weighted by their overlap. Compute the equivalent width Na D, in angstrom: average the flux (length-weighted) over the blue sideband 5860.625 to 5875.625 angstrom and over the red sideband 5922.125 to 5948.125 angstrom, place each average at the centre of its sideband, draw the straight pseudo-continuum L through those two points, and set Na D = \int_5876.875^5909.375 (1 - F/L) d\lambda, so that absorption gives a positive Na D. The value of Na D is 3.6 angstrom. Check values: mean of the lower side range 12.3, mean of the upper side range 12.4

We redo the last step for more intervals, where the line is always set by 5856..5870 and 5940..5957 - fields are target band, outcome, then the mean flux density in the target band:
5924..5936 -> -0.1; 12.4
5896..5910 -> 0.9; 11.4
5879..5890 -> 1.1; 11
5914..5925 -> -0.2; 12.5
